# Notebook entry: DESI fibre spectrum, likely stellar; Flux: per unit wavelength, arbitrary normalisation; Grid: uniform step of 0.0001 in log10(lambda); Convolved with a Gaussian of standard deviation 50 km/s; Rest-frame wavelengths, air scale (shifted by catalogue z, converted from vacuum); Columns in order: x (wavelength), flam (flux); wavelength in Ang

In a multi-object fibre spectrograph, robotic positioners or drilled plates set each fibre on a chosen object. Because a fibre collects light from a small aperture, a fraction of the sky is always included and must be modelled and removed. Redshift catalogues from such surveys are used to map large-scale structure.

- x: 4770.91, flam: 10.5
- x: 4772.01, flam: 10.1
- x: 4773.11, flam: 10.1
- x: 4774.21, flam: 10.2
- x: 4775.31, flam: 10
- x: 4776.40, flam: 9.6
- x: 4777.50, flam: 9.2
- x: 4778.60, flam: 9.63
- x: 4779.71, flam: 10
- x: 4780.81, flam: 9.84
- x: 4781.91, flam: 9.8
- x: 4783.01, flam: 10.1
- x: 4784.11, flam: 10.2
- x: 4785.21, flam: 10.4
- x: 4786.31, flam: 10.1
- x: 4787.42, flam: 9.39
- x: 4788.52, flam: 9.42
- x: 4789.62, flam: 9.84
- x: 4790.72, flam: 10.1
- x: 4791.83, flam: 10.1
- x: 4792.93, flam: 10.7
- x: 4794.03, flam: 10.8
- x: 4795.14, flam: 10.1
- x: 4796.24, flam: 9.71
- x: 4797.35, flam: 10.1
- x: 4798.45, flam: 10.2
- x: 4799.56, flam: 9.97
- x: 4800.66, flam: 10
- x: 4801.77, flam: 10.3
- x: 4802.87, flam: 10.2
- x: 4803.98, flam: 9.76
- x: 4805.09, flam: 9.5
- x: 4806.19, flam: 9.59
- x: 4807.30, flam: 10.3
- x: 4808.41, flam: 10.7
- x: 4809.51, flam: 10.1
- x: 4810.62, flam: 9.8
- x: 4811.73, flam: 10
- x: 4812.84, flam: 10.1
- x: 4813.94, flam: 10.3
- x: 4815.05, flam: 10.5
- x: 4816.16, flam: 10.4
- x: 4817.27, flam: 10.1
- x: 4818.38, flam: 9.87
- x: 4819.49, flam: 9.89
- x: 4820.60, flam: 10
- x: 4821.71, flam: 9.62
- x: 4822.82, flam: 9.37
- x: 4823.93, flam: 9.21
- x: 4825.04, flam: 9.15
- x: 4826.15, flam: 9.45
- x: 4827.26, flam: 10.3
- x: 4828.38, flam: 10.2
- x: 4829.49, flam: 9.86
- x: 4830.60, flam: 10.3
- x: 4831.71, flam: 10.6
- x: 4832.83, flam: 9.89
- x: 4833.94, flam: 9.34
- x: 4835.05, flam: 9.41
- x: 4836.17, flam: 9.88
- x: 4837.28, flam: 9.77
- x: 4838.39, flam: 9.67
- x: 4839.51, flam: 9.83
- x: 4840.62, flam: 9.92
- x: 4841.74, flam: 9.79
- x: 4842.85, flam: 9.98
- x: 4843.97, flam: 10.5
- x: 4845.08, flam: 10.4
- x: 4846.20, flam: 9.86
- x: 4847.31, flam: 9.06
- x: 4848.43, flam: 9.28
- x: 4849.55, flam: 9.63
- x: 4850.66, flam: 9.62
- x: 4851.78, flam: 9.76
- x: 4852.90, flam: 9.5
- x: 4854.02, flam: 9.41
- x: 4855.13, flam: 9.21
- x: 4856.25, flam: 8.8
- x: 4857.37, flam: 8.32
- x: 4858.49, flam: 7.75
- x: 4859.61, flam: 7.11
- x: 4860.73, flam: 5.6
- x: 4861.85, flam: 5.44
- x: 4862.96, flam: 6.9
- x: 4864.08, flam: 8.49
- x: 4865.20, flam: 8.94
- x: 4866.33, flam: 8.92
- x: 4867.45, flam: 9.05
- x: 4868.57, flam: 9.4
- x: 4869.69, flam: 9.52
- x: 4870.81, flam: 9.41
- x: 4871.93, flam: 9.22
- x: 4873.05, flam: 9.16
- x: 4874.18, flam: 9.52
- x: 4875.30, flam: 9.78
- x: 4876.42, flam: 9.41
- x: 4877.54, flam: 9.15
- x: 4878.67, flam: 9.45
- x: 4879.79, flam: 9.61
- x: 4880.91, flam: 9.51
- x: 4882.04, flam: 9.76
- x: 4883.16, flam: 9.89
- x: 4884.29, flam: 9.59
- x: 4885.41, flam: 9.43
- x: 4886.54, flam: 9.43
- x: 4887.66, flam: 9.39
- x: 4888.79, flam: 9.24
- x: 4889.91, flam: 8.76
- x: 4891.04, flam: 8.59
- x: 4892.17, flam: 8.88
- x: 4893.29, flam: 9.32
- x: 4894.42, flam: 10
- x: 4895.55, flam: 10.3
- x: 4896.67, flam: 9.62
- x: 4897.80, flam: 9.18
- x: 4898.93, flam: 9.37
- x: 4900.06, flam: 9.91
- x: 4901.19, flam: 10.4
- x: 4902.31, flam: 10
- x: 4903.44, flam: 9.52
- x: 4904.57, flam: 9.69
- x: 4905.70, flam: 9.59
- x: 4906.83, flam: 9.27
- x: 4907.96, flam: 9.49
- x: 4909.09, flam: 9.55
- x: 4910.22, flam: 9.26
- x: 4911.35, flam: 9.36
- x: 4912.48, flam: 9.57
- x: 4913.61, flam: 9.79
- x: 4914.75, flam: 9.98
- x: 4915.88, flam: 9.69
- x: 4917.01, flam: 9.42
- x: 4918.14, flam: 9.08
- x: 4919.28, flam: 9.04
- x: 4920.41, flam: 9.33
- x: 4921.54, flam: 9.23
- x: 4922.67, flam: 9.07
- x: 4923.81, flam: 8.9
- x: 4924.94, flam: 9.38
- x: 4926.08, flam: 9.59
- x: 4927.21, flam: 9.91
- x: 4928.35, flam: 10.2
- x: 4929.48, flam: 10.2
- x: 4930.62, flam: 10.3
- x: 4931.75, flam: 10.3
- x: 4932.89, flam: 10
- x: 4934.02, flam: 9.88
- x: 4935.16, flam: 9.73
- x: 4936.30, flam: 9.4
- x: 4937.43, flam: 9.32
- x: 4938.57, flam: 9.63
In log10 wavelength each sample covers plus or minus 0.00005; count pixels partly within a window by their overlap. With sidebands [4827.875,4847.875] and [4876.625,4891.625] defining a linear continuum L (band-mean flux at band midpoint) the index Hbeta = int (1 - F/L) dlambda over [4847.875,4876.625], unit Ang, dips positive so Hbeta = 2.66 Ang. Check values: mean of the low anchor 9.9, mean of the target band 8.73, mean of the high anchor 9.37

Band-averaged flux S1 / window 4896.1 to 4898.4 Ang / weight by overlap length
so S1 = 9.42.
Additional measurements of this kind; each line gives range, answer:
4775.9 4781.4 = 9.64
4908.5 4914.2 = 9.5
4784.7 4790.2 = 9.83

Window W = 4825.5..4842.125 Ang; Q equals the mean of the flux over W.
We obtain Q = 9.87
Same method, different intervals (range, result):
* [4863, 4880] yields 9.19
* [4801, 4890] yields 9.47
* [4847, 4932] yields 9.26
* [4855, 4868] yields 7.83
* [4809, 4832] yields 9.95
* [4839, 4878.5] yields 9.02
